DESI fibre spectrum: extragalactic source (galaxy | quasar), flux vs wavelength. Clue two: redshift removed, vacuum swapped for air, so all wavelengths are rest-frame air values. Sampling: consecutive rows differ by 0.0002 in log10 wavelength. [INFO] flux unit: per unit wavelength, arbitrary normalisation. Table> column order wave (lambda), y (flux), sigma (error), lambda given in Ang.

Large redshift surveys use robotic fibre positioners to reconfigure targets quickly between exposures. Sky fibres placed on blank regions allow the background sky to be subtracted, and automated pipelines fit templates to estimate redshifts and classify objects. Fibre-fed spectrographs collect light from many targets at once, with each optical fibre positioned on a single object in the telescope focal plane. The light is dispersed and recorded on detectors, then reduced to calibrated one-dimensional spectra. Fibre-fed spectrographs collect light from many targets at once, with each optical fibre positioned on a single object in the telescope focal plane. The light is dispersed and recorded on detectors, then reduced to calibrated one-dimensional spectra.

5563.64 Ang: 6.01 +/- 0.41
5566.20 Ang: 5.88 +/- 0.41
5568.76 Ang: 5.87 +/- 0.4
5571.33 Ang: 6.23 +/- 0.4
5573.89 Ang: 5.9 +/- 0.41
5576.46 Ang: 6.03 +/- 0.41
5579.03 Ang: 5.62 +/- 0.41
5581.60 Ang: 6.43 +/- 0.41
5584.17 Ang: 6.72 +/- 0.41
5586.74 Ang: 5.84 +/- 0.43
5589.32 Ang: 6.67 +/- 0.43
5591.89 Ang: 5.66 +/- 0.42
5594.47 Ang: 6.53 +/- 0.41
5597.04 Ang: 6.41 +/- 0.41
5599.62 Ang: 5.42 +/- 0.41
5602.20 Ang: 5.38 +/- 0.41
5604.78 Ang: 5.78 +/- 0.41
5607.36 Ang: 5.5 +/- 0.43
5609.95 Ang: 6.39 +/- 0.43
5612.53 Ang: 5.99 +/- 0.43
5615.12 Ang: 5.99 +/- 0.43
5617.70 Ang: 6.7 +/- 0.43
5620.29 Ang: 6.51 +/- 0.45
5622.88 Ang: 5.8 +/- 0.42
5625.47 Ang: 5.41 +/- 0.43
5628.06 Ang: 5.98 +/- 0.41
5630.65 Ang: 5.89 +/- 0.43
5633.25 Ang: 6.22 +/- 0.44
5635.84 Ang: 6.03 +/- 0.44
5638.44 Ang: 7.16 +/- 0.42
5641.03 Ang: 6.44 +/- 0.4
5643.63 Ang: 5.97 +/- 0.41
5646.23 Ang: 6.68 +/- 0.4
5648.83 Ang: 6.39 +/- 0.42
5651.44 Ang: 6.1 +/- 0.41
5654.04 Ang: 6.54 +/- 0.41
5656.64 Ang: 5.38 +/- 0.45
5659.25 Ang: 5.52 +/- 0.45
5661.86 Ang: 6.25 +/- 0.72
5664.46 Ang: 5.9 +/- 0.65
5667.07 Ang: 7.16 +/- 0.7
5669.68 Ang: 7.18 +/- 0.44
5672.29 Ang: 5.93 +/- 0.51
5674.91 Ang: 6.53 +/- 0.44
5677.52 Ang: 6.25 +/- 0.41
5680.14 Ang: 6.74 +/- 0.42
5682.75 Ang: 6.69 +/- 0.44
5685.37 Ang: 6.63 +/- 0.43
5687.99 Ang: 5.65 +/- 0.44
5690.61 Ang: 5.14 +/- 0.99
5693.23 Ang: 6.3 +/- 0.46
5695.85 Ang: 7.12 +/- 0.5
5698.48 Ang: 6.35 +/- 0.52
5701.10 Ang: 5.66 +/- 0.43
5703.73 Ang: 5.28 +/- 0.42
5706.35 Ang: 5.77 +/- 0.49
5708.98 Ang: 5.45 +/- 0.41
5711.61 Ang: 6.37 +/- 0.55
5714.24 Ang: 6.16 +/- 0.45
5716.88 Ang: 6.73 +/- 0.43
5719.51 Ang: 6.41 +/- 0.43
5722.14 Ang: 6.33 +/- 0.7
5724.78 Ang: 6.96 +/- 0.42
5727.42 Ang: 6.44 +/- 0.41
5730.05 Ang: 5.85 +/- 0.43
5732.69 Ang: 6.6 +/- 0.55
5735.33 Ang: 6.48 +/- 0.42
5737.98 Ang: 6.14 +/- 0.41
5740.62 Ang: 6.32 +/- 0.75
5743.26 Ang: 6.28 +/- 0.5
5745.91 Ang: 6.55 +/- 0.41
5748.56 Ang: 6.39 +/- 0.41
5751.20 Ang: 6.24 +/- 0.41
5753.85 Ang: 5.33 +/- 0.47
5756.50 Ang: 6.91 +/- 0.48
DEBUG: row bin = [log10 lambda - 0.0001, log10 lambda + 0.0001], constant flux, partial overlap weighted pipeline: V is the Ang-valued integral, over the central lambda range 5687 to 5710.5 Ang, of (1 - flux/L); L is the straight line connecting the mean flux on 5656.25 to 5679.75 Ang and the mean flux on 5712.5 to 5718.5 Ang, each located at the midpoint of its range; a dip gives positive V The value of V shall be 1.9 Ang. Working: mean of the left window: 6.28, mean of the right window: 6.43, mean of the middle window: 5.87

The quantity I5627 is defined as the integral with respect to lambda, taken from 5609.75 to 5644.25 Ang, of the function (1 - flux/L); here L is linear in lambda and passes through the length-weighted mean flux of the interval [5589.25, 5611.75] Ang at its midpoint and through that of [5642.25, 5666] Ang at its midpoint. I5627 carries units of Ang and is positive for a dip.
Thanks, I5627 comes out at -0.9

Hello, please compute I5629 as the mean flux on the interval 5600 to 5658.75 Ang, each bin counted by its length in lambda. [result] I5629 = 6.08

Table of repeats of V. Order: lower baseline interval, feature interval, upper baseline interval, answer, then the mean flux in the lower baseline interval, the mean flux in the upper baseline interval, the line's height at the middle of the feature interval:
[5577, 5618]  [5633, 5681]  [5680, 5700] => -1.0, 6.05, 6.3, 6.21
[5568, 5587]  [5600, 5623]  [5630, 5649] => 0.9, 6.1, 6.36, 6.24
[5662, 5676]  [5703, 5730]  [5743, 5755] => 0.5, 6.52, 6.16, 6.3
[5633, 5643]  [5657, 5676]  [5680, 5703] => 0.1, 6.46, 6.2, 6.32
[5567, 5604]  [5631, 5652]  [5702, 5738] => -0.9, 6.05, 6.21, 6.11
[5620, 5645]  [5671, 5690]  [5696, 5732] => -0.4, 6.13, 6.18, 6.16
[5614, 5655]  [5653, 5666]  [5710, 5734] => 0.7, 6.24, 6.42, 6.29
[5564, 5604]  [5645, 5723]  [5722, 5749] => 0.7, 6.04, 6.4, 6.27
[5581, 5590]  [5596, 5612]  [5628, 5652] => 1.4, 6.39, 6.31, 6.36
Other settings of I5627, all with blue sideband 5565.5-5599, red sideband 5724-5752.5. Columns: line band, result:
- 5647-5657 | 0.1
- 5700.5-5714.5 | 1.3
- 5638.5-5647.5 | -0.4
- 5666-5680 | -0.8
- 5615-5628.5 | 0.2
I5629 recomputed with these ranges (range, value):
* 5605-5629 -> 6.02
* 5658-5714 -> 6.18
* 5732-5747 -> 6.38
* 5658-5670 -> 6.34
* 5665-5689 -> 6.52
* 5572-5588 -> 6.1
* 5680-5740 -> 6.22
